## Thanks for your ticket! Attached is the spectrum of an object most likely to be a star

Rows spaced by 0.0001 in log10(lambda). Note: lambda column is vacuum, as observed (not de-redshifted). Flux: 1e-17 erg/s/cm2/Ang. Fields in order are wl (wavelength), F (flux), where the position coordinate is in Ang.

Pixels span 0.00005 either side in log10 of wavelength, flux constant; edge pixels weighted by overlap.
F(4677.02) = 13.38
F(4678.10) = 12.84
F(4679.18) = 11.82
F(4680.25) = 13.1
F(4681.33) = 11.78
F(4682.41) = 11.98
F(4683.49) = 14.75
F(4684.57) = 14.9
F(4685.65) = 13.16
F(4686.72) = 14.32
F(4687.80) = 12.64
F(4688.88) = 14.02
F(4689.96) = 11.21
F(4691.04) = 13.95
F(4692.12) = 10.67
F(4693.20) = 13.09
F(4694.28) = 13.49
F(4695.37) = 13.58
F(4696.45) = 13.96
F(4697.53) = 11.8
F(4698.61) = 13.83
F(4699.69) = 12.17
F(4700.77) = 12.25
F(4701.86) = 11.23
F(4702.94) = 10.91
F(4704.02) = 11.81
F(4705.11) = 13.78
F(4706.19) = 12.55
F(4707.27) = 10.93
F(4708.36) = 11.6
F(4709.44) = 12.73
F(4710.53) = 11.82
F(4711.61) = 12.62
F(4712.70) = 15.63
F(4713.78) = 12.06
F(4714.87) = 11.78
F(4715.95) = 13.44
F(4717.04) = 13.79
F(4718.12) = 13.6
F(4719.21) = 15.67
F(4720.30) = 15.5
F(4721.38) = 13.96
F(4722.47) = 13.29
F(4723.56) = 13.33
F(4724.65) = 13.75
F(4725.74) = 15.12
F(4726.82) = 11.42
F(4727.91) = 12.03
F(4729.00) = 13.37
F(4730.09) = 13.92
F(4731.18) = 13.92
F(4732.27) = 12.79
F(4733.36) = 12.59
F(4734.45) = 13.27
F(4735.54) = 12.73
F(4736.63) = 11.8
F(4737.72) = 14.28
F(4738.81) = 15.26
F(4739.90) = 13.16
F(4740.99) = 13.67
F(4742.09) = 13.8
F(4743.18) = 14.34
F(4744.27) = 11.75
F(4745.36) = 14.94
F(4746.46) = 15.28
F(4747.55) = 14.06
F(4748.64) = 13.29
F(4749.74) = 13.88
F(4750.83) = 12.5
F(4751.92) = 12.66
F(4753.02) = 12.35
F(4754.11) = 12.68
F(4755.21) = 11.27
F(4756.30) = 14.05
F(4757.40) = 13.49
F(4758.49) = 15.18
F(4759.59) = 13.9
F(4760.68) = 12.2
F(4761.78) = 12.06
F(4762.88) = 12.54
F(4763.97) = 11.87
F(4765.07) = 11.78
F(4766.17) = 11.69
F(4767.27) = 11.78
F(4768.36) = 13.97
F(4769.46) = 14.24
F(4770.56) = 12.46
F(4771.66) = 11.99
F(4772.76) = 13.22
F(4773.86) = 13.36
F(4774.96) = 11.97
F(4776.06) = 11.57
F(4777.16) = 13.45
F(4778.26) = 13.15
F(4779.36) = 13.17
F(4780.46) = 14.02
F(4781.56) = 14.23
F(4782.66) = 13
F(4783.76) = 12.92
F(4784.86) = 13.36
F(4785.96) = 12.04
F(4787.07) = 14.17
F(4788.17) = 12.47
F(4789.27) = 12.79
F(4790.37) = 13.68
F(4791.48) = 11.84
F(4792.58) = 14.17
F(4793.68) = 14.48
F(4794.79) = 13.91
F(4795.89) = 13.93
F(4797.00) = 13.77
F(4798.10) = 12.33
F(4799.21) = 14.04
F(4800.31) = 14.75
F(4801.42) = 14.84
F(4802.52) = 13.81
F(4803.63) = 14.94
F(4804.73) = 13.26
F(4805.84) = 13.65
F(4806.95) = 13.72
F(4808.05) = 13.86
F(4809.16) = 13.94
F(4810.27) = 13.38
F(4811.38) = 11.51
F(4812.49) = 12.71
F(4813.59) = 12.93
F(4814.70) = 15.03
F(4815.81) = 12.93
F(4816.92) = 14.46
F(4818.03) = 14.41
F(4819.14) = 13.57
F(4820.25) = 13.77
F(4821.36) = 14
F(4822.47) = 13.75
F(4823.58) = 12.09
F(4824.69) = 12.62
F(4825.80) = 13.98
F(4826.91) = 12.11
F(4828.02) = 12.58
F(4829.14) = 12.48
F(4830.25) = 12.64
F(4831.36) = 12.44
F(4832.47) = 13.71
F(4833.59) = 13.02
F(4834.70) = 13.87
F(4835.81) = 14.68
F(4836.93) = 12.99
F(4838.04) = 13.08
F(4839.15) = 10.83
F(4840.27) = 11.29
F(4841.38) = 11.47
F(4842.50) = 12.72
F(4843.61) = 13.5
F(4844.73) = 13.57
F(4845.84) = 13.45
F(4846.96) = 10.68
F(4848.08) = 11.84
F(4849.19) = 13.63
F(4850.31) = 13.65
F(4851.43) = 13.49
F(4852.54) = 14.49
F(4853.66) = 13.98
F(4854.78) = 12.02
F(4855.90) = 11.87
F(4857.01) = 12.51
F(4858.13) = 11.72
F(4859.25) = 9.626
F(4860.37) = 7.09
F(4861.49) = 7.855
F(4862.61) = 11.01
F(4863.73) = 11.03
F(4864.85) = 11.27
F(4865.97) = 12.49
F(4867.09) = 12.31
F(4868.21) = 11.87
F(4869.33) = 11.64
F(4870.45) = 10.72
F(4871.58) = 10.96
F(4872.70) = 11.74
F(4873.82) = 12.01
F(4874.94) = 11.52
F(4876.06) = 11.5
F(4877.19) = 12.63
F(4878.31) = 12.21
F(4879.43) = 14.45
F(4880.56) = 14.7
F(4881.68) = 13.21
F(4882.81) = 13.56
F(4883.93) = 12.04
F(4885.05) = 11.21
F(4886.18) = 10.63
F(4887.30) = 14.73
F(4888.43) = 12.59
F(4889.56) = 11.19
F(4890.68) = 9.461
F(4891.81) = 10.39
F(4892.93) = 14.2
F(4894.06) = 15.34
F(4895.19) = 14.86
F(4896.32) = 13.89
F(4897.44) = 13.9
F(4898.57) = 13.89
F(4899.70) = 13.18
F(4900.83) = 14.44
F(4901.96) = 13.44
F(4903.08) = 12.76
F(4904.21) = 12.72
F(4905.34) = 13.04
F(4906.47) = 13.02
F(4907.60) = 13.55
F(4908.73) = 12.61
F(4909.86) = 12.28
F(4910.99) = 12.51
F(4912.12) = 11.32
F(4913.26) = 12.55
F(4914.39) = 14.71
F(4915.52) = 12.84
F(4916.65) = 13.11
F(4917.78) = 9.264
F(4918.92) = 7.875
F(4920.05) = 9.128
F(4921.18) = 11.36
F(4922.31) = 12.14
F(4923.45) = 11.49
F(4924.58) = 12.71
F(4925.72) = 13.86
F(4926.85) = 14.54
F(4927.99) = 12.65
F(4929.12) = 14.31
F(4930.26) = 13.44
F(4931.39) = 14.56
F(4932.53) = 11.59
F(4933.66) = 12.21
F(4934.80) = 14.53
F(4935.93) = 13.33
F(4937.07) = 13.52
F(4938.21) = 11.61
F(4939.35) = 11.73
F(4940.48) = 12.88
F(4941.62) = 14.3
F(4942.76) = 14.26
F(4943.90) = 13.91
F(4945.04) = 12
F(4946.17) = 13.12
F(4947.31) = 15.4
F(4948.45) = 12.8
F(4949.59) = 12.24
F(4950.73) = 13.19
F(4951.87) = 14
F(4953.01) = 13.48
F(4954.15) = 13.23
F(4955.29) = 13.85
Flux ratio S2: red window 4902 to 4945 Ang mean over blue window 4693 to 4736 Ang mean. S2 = 1.0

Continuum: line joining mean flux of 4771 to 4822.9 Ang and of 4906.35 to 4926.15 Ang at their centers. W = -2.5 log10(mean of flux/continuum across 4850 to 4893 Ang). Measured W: 0.06 mag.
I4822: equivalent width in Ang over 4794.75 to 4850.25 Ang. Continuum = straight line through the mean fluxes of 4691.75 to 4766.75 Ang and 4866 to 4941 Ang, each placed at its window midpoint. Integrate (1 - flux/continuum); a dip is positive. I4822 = -1.9 Ang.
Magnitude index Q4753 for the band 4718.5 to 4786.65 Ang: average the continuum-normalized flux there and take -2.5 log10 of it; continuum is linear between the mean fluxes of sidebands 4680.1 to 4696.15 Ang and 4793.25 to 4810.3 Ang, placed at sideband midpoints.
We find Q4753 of 0.027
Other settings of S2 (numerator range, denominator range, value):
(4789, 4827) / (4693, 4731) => 1.04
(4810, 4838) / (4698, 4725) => 1.02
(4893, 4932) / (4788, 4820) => 0.94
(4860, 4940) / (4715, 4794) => 0.93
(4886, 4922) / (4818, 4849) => 0.97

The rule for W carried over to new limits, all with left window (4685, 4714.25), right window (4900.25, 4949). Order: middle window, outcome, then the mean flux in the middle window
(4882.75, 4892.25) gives 0.10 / 11.7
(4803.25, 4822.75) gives -0.08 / 13.6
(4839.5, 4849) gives 0.04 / 12.3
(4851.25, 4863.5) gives 0.13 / 11.4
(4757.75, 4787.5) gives -0.02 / 12.9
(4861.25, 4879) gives 0.11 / 11.5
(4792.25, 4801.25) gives -0.10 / 13.9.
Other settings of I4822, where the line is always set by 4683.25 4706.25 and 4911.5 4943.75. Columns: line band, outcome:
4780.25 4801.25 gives -1.2 Ang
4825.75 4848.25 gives 0.0 Ang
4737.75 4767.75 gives -0.9 Ang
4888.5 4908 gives -0.8 Ang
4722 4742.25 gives -0.8 Ang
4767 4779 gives -0.1 Ang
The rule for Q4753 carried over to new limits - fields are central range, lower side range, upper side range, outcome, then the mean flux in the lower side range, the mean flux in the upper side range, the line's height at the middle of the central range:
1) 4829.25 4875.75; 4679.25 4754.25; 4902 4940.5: 0.056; 13.1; 12.5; 12.7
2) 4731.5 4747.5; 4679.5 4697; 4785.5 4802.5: -0.018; 13.1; 13.6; 13.3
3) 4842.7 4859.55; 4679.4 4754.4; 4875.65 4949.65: 0.017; 13.1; 12.8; 12.9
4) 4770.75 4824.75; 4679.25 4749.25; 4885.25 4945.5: -0.034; 13.2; 12.8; 13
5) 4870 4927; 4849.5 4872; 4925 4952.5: -0.006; 11.6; 13.3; 12.4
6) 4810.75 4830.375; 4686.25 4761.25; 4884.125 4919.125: -0.027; 13.2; 12.7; 12.9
